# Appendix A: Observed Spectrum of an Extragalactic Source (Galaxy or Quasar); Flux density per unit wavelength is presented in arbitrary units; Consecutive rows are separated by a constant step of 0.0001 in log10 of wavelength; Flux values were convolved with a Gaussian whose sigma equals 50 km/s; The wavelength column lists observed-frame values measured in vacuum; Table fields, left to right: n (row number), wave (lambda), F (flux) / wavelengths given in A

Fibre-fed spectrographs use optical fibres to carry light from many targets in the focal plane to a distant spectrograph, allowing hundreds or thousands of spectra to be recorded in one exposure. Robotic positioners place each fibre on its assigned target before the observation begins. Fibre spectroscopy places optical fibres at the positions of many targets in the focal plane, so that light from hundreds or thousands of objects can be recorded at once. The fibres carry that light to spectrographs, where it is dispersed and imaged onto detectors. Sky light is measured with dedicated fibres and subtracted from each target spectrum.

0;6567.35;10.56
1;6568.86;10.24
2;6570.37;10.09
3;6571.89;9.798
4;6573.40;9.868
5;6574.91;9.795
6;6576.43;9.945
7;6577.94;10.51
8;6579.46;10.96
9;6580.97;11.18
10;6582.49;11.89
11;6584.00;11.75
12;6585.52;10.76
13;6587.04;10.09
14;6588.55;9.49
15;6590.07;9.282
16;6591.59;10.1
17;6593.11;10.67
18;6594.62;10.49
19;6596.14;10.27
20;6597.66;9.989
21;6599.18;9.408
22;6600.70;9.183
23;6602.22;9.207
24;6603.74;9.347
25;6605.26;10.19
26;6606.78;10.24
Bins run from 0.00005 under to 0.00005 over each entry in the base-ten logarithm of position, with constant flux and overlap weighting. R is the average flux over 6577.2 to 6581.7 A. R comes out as 10.9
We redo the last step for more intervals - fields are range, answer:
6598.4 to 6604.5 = 9.29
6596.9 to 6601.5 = 9.52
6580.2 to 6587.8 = 11.1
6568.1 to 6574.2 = 10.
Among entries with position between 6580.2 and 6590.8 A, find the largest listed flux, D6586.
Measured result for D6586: 11.89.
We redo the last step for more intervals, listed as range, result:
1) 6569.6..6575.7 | 10.09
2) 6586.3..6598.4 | 10.67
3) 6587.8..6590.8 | 9.49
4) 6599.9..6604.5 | 9.347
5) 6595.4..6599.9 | 10.27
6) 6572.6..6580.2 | 10.96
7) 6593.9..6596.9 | 10.49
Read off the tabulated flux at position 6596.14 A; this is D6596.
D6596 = 10.27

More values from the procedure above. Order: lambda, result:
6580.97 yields 11.18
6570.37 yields 10.09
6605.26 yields 10.19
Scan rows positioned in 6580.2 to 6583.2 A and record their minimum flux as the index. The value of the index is 11.18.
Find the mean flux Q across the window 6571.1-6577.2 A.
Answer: 9.85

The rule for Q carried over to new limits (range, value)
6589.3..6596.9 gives 10.2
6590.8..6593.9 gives 10.4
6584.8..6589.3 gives 10.1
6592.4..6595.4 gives 10.6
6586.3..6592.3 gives 9.74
